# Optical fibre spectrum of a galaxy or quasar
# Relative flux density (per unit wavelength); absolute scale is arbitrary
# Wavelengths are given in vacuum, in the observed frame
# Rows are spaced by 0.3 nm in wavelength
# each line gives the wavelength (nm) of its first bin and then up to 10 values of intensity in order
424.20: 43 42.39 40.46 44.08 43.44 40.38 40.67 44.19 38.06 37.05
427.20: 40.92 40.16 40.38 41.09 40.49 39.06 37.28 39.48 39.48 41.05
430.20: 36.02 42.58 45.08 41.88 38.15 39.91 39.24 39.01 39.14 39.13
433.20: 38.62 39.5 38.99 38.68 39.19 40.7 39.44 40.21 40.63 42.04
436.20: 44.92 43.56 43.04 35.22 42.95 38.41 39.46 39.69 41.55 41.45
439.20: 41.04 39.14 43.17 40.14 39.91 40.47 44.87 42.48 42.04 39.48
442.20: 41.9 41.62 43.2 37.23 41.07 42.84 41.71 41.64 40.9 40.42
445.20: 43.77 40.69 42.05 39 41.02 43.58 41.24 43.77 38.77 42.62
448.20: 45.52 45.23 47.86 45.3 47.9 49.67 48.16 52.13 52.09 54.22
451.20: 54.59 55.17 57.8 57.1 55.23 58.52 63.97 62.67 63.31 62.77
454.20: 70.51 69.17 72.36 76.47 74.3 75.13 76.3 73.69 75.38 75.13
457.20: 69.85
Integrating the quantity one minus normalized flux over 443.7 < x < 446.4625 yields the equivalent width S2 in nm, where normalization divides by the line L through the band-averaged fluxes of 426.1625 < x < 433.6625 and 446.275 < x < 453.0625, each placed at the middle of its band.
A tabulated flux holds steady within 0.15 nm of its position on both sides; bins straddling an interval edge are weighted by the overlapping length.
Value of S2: 0.34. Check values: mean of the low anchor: 39.9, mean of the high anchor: 49.5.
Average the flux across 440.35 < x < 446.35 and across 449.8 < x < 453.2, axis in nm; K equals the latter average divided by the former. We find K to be 1.34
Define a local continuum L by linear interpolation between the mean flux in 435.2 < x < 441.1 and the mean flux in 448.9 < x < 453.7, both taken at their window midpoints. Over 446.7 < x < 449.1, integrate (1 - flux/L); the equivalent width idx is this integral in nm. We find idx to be 0.35 nm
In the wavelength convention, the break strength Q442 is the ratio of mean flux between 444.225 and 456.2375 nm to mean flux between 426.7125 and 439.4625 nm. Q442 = 1.33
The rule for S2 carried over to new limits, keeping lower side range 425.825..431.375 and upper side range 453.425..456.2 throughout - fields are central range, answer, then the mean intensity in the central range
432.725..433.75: 0.15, 39.1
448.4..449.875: 0.39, 47.3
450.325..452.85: 0.45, 55.4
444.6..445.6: 0.30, 41.6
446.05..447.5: 0.47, 41.8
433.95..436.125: 0.34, 40.3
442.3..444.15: 0.52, 41.3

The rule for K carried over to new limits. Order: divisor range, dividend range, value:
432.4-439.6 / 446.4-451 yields 1.15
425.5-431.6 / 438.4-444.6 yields 1.03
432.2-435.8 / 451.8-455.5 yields 1.65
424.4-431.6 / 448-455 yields 1.39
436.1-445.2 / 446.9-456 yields 1.37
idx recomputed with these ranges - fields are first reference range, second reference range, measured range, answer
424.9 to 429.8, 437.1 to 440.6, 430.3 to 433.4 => 0.02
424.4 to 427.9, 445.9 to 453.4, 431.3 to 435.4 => 0.41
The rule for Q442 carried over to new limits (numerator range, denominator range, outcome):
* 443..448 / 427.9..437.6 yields 1.03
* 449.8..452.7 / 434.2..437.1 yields 1.32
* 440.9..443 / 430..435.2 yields 1.06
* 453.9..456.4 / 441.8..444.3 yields 1.77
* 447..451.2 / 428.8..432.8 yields 1.19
